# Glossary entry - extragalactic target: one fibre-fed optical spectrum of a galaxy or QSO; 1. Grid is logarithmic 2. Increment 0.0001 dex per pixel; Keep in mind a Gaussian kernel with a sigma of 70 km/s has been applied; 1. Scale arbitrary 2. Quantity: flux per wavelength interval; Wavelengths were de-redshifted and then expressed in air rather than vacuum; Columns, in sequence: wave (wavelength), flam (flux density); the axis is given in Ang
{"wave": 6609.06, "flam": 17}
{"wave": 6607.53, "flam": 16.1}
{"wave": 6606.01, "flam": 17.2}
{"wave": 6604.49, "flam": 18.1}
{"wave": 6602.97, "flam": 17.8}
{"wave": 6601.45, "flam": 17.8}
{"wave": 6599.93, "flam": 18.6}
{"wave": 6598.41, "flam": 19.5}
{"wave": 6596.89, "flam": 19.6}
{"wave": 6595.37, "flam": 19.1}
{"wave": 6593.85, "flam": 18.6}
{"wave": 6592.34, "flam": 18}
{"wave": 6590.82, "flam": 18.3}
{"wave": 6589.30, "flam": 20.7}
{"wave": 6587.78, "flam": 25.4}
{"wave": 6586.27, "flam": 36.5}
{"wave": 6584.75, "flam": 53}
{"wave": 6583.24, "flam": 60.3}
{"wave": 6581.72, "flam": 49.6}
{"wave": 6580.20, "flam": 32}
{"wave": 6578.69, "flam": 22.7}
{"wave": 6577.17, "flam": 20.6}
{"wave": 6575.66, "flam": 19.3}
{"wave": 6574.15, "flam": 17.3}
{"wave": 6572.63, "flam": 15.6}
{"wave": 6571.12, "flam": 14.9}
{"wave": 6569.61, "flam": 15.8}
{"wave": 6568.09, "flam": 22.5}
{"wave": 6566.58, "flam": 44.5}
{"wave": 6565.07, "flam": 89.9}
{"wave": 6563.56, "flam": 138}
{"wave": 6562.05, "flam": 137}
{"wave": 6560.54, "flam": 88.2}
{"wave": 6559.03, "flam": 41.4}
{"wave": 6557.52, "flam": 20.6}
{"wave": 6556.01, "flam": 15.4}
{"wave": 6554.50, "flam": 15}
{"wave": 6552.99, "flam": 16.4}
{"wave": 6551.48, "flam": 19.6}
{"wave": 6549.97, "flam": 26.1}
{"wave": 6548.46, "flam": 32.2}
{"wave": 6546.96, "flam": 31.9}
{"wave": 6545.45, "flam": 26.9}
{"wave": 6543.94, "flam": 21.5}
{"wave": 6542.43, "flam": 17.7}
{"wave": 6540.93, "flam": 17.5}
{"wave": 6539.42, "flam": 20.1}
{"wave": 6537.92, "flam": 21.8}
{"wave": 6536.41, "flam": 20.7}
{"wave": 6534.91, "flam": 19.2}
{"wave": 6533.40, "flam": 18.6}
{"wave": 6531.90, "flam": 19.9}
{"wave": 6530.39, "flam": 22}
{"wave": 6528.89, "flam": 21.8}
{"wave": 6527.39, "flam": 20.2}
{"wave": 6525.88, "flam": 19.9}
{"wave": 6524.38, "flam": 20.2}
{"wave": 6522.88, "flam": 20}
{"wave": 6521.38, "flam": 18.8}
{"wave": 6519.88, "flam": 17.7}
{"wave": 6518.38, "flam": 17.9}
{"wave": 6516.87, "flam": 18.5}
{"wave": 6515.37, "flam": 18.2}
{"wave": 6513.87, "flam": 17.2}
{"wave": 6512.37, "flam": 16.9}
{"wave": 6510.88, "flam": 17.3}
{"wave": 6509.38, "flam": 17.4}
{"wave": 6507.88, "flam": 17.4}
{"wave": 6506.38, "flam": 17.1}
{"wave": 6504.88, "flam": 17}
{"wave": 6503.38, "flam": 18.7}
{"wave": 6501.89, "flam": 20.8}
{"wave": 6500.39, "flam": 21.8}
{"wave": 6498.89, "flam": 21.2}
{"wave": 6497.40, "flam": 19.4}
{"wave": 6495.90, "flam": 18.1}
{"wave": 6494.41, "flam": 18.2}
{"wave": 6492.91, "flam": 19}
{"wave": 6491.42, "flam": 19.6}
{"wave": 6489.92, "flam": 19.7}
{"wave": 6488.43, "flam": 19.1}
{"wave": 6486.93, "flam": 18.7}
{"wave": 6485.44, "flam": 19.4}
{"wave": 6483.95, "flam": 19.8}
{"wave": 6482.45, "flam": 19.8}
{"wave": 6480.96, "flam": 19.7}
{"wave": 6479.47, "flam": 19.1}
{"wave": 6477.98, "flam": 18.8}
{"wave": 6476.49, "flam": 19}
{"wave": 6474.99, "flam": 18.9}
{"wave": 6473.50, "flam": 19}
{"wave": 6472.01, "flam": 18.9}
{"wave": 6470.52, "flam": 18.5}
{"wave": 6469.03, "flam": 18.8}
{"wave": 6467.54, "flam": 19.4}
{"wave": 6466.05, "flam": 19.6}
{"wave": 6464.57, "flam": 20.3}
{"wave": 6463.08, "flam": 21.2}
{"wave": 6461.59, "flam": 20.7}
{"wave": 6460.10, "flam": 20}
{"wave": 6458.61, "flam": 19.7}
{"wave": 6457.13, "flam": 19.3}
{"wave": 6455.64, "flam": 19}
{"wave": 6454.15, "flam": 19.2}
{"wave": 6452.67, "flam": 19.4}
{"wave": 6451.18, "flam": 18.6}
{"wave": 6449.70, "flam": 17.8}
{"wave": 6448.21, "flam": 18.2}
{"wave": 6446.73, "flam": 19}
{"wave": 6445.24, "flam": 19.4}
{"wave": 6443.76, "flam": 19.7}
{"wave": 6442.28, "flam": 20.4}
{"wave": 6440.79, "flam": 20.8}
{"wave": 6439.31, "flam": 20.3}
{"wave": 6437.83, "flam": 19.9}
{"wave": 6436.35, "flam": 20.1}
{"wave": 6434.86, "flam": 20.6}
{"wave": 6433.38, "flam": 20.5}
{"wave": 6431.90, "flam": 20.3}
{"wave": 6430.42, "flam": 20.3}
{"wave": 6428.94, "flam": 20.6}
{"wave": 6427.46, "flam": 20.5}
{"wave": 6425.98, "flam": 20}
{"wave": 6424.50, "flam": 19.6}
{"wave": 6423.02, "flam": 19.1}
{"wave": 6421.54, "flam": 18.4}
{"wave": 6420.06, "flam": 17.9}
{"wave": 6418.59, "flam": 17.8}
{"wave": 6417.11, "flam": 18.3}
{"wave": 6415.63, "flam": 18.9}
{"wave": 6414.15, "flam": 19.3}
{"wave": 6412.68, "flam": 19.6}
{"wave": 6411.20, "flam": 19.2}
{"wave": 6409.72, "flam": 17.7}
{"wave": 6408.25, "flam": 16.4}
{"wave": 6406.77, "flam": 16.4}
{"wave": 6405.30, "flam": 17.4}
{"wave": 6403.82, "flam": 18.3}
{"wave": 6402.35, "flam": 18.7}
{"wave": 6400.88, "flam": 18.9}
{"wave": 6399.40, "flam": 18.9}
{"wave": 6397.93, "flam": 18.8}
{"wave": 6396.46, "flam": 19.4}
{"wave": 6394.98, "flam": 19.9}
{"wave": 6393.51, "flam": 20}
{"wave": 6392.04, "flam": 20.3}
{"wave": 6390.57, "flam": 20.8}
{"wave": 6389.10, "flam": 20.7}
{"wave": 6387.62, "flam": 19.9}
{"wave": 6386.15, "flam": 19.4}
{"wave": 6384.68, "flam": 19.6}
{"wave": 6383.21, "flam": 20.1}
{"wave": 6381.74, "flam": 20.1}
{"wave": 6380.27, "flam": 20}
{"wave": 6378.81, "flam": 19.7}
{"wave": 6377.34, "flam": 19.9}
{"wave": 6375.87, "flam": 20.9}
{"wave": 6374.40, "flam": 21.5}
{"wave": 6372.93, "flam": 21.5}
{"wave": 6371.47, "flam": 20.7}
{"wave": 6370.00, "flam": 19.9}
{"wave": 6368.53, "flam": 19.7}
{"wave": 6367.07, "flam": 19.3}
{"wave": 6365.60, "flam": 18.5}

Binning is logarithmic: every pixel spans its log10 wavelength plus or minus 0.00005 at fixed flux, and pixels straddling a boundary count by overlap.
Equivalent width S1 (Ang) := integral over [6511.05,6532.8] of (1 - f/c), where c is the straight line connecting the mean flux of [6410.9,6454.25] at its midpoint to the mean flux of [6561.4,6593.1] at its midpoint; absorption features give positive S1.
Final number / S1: 9.1 Ang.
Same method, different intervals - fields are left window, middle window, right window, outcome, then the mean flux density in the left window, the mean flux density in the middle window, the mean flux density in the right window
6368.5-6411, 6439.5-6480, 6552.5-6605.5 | 9.2 Ang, 19.5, 19.4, 34.8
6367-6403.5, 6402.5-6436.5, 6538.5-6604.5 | 5.0 Ang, 19.9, 19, 32.7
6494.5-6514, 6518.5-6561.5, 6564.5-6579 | -1.4 Ang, 18.5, 24.4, 27.7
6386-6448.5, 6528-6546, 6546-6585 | 7.8 Ang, 19.3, 20.6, 40.5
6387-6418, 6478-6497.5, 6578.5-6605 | 3.0 Ang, 18.9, 19.2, 27.1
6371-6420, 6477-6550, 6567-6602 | 9.8 Ang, 19.3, 20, 25.3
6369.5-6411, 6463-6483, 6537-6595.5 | 5.5 Ang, 19.5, 19.3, 34.5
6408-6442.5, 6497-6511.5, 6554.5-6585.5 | 6.3 Ang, 19.5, 18.8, 45.2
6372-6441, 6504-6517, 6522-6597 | 4.8 Ang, 19.5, 17.4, 31.4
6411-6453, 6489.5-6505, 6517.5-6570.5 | 4.3 Ang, 19.5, 19.5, 32.4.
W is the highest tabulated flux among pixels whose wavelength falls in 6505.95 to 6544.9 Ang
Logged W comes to 22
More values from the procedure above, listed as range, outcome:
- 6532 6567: 138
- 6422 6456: 20.8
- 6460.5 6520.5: 21.8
